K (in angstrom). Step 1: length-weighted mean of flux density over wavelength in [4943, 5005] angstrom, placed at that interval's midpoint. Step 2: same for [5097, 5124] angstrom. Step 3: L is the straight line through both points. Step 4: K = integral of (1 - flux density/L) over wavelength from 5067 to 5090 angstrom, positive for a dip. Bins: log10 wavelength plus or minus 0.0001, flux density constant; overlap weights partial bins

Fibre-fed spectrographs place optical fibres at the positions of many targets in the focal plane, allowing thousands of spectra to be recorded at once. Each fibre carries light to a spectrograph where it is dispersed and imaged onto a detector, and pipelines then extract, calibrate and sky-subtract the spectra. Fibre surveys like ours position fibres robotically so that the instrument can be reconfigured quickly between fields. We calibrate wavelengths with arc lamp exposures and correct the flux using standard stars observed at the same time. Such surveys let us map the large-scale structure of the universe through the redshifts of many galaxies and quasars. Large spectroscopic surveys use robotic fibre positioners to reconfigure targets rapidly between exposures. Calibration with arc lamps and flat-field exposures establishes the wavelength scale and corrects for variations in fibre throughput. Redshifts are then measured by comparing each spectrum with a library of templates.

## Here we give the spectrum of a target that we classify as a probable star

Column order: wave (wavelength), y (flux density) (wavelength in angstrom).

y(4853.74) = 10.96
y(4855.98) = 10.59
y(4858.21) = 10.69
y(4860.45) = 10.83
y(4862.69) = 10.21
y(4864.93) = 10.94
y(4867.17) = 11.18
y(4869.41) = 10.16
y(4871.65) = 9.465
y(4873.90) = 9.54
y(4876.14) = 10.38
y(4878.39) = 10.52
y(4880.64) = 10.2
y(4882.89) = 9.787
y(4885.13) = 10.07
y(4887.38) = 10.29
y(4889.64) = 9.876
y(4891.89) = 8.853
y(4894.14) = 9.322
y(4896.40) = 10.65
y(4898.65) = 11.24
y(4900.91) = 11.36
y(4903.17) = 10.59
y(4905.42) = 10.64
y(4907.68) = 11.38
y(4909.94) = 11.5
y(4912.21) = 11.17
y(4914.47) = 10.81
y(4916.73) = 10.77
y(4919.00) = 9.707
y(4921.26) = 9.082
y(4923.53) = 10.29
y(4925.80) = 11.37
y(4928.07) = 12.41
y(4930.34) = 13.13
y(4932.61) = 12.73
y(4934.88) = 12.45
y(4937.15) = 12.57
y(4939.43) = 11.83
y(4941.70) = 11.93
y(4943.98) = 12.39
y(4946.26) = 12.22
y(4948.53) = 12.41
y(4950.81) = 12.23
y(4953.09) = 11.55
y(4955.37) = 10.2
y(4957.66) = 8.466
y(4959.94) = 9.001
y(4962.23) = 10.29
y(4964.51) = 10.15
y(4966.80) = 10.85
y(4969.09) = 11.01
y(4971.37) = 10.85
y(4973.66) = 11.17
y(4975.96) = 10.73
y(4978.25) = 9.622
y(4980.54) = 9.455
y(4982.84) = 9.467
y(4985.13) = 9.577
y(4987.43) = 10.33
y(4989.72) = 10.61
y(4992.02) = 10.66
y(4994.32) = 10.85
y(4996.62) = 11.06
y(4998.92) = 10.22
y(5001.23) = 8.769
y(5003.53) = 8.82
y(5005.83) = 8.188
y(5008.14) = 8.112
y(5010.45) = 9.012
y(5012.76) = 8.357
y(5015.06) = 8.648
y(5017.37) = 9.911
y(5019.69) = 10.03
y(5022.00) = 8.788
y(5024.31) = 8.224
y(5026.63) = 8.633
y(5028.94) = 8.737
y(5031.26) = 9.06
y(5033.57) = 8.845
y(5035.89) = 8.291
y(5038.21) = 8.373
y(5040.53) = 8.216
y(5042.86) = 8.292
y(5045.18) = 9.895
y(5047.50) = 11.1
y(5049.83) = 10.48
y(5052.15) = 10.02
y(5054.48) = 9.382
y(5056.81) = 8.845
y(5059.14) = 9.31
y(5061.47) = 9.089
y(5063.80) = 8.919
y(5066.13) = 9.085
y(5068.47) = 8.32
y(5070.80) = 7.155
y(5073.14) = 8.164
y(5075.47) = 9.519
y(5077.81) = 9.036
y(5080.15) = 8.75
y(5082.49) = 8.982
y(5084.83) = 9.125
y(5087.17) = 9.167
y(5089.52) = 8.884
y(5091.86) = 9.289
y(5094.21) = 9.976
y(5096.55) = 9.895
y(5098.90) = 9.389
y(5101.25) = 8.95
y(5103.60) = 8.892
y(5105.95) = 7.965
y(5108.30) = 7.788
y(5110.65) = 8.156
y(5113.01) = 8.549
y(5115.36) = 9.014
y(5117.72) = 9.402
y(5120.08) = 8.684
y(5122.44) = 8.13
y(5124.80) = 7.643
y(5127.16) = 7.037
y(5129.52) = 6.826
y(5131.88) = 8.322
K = 0.9 angstrom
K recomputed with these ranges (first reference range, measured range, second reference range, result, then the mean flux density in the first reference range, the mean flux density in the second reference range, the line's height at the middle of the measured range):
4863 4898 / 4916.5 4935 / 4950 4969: -1.9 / 10.1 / 10.3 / 10.2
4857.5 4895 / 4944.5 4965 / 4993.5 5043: -2.8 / 10.1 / 8.97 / 9.49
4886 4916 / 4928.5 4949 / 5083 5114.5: -4.3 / 10.6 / 8.93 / 10.3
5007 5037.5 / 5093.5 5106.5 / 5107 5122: -0.9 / 8.81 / 8.57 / 8.61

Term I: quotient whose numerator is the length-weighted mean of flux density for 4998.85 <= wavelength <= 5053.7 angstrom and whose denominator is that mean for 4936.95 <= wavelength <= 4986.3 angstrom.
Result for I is 0.8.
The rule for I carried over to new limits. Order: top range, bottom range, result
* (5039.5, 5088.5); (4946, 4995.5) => 0.87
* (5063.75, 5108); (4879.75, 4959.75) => 0.81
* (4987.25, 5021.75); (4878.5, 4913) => 0.91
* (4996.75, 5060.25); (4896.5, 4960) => 0.80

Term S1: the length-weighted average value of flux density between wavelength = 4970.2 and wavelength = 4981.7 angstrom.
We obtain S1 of 10.4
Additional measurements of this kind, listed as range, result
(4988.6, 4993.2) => 10.6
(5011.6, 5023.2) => 9.15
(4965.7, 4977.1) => 10.9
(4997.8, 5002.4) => 9.48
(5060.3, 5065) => 9.01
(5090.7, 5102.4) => 9.5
